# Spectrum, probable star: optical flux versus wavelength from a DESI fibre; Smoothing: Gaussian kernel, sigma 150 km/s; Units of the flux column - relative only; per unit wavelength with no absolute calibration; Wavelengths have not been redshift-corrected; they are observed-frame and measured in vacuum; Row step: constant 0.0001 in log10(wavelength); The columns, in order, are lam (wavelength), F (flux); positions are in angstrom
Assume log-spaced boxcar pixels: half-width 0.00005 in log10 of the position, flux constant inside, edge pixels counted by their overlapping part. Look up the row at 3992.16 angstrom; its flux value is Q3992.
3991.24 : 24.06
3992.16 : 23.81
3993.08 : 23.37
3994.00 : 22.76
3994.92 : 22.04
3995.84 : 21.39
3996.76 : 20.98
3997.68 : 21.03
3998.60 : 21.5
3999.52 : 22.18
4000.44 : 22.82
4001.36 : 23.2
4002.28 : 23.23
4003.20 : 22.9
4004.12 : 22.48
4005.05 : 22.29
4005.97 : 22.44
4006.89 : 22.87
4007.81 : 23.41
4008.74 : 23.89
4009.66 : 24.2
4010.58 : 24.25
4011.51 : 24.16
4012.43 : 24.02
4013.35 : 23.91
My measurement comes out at 23.81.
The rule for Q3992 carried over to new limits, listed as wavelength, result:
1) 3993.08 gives 23.37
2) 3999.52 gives 22.18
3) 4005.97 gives 22.44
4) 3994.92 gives 22.04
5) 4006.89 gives 22.87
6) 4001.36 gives 23.2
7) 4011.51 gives 24.16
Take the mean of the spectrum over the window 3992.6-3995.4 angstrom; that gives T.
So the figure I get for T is 22.7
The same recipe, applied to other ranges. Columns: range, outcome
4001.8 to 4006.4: 22.7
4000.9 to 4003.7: 23.1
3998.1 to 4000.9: 22.2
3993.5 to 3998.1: 21.7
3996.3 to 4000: 21.4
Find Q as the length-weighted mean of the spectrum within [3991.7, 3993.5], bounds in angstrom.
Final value 23.6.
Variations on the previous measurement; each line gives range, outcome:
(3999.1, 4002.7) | 22.9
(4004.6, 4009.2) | 23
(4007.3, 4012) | 24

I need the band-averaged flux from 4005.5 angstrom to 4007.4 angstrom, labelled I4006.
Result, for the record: 22.8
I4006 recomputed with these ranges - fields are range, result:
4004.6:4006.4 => 22.4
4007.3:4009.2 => 23.6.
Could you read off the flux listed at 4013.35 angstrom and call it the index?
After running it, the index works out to 23.91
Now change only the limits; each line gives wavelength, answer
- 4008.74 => 23.89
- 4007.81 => 23.41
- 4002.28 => 23.23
